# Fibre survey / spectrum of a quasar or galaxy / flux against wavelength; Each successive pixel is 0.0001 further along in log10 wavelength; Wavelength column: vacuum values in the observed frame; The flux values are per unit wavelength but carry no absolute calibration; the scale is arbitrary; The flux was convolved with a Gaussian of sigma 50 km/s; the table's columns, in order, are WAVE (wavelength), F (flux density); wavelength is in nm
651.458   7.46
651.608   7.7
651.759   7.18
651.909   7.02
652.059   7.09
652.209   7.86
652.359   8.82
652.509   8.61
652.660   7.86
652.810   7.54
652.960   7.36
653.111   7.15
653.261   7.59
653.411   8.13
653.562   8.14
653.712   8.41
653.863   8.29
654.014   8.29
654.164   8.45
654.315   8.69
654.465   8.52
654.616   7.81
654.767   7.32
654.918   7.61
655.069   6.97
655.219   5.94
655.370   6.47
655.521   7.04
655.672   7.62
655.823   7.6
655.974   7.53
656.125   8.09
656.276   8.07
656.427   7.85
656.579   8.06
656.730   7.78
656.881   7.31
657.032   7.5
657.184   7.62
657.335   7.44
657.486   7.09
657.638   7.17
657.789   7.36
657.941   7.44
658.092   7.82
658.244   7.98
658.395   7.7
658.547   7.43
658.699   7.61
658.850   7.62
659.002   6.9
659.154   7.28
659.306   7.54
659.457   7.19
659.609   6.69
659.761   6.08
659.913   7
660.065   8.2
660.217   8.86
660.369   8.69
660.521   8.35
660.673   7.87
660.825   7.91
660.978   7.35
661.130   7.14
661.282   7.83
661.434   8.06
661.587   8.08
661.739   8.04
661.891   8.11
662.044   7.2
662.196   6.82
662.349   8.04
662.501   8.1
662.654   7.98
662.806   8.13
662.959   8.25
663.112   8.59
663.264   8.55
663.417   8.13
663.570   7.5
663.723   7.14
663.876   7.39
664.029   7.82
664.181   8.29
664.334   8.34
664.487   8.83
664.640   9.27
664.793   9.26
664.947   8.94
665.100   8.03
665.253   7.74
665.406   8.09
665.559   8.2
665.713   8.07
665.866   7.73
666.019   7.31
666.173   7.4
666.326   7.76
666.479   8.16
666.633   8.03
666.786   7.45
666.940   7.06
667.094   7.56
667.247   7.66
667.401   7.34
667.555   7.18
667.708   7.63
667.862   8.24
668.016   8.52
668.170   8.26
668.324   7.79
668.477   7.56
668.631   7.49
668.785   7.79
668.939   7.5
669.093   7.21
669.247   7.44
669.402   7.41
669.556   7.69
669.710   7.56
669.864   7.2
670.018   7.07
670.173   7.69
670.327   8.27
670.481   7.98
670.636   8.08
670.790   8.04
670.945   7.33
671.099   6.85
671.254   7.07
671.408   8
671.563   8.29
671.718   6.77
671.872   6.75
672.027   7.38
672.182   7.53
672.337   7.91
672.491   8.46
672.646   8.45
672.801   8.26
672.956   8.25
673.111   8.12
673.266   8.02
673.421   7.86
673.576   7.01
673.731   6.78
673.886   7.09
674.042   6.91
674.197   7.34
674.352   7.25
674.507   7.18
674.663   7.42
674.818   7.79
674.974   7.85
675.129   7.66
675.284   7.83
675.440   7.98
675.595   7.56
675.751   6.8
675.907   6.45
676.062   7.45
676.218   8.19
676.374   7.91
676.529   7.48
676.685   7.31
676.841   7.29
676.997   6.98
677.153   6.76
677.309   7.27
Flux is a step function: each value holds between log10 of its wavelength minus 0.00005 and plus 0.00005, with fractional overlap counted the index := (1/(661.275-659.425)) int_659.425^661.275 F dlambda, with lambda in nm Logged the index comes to 7.63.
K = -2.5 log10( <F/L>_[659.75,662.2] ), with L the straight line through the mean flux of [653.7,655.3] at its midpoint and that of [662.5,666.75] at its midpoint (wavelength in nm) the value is 0.03 mag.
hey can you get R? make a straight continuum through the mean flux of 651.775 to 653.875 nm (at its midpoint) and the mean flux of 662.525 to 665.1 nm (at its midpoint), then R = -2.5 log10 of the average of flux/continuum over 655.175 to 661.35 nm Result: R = 0.07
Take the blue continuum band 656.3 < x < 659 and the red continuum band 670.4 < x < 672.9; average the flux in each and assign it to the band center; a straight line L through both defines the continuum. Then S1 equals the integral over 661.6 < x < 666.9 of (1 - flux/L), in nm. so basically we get -0.27 nm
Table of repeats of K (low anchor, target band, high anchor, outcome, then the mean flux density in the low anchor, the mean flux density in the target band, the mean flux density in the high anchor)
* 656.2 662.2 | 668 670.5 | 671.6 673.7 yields 0.01 mag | 7.61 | 7.65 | 7.74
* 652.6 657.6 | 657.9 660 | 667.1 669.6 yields 0.05 mag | 7.67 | 7.31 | 7.67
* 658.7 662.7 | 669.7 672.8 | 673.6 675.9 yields -0.03 mag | 7.65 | 7.65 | 7.35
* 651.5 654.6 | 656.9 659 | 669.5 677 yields 0.05 mag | 7.93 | 7.49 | 7.56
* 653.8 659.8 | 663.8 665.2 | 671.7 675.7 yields -0.12 mag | 7.53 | 8.45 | 7.6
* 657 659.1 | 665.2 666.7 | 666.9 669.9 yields -0.04 mag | 7.47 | 7.85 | 7.62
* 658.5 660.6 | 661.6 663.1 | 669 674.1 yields -0.05 mag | 7.53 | 7.89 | 7.6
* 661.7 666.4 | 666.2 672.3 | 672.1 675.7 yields 0.03 mag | 8.03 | 7.6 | 7.67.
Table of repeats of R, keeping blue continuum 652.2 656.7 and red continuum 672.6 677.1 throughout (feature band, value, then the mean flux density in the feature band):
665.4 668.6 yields -0.02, 7.75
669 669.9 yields 0.02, 7.43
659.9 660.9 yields -0.07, 8.2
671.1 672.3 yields 0.03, 7.38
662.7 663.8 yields -0.05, 8.04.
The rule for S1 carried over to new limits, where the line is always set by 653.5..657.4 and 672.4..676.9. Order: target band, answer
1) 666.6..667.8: 0.02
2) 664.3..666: -0.16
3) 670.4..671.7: -0.01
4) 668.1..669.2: 0.00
